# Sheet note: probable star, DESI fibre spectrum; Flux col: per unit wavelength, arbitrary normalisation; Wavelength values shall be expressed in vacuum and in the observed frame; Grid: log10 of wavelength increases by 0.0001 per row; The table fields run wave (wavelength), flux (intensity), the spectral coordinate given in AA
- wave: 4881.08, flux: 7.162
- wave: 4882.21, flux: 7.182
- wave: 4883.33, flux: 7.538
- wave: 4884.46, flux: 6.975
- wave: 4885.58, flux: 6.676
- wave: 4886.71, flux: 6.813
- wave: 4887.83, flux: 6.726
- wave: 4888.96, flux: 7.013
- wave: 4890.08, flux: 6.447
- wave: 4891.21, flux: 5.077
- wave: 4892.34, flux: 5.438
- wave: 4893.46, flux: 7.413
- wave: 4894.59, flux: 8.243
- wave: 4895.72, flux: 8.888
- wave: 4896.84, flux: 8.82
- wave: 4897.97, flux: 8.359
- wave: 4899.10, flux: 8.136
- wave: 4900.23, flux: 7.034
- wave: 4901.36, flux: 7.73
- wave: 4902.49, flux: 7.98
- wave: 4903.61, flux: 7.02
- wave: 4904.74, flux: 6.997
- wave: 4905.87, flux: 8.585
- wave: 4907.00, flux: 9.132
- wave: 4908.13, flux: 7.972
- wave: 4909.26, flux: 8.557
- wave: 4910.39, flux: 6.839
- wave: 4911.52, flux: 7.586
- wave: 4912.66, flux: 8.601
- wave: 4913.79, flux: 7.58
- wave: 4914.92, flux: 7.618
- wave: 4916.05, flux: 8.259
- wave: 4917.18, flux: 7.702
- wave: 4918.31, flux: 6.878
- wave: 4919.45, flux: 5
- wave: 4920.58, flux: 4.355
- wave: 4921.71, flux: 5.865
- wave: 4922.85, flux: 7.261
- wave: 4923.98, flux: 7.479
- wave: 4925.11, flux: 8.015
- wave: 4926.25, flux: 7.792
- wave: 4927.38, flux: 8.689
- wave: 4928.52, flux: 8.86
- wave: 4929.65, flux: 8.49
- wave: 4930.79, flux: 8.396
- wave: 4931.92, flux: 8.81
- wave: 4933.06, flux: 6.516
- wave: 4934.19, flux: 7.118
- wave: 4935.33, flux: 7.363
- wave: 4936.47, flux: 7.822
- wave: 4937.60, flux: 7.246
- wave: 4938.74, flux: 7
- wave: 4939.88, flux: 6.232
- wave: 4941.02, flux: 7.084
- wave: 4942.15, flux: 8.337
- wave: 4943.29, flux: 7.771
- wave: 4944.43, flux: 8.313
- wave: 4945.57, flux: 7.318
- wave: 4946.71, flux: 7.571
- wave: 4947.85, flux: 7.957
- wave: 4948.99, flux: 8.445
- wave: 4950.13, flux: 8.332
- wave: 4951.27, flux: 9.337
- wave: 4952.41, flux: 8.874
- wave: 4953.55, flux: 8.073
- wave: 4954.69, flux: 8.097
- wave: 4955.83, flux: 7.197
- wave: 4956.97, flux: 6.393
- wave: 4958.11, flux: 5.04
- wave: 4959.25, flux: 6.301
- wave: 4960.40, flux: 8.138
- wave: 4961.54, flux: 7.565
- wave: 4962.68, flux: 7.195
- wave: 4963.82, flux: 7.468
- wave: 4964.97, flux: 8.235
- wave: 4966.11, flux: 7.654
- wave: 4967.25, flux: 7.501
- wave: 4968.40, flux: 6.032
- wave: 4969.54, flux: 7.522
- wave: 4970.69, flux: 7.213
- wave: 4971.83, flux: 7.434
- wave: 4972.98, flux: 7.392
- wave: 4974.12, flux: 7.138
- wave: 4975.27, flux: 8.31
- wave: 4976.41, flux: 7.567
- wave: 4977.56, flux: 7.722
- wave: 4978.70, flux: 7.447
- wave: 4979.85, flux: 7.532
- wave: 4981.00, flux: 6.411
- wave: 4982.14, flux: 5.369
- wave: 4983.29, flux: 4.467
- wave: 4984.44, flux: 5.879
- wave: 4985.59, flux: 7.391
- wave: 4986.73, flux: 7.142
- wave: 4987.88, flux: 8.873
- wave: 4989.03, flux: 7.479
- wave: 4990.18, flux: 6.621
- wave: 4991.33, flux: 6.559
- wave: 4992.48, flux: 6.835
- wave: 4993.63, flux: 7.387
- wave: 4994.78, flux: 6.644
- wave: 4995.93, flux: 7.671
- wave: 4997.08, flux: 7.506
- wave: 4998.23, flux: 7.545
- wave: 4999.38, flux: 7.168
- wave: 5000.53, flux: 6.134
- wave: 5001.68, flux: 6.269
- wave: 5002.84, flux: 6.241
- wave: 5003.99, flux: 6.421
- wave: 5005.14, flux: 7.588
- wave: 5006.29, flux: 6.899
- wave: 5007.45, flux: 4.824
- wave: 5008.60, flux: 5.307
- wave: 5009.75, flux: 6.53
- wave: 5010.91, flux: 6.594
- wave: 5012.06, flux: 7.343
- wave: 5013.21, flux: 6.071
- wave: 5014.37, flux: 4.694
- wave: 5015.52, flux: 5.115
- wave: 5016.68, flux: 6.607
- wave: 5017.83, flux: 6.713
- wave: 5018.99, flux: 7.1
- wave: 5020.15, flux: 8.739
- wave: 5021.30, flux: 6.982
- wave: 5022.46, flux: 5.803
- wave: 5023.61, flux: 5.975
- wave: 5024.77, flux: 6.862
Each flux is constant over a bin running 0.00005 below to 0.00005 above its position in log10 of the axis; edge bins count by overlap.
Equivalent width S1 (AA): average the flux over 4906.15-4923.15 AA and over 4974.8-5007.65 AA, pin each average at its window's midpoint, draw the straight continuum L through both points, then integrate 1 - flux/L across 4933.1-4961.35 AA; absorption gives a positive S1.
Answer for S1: -1.6 AA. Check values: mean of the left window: 7.3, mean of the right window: 6.91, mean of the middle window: 7.54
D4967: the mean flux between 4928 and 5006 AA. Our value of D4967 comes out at 7.33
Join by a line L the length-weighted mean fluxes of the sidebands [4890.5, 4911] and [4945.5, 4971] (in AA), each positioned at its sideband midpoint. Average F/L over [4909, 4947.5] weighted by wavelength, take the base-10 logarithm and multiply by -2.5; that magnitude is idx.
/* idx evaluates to 0.02 mag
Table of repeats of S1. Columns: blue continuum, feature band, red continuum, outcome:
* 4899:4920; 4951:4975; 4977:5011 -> -1.1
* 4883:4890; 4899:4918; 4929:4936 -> -1.3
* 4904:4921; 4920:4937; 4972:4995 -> -0.4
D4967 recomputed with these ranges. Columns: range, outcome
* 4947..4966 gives 7.66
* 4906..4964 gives 7.57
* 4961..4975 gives 7.38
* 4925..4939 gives 7.87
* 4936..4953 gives 7.84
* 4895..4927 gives 7.58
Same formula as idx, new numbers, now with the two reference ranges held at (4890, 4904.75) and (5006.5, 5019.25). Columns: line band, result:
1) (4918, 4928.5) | 0.03 mag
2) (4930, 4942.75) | -0.07 mag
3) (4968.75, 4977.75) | -0.15 mag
